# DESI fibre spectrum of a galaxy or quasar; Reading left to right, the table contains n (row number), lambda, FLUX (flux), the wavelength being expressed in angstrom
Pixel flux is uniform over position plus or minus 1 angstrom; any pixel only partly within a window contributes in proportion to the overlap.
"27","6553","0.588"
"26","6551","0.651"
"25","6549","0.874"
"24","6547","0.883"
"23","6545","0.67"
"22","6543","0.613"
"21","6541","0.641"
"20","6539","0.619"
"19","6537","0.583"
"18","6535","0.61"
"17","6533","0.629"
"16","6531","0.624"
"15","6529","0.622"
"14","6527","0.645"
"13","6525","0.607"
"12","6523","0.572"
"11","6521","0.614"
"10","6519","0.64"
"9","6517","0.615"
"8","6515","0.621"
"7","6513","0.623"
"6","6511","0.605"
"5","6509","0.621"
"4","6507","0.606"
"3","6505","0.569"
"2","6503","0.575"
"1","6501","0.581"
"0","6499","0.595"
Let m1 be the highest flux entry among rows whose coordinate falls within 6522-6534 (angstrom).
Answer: 0.645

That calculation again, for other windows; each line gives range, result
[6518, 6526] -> 0.64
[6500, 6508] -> 0.606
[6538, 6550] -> 0.883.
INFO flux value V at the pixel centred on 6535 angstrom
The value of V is 0.61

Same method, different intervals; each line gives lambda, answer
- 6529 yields 0.622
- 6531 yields 0.624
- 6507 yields 0.606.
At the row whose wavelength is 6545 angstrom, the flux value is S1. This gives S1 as 0.67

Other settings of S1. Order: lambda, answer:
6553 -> 0.588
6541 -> 0.641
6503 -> 0.575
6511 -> 0.605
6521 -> 0.614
